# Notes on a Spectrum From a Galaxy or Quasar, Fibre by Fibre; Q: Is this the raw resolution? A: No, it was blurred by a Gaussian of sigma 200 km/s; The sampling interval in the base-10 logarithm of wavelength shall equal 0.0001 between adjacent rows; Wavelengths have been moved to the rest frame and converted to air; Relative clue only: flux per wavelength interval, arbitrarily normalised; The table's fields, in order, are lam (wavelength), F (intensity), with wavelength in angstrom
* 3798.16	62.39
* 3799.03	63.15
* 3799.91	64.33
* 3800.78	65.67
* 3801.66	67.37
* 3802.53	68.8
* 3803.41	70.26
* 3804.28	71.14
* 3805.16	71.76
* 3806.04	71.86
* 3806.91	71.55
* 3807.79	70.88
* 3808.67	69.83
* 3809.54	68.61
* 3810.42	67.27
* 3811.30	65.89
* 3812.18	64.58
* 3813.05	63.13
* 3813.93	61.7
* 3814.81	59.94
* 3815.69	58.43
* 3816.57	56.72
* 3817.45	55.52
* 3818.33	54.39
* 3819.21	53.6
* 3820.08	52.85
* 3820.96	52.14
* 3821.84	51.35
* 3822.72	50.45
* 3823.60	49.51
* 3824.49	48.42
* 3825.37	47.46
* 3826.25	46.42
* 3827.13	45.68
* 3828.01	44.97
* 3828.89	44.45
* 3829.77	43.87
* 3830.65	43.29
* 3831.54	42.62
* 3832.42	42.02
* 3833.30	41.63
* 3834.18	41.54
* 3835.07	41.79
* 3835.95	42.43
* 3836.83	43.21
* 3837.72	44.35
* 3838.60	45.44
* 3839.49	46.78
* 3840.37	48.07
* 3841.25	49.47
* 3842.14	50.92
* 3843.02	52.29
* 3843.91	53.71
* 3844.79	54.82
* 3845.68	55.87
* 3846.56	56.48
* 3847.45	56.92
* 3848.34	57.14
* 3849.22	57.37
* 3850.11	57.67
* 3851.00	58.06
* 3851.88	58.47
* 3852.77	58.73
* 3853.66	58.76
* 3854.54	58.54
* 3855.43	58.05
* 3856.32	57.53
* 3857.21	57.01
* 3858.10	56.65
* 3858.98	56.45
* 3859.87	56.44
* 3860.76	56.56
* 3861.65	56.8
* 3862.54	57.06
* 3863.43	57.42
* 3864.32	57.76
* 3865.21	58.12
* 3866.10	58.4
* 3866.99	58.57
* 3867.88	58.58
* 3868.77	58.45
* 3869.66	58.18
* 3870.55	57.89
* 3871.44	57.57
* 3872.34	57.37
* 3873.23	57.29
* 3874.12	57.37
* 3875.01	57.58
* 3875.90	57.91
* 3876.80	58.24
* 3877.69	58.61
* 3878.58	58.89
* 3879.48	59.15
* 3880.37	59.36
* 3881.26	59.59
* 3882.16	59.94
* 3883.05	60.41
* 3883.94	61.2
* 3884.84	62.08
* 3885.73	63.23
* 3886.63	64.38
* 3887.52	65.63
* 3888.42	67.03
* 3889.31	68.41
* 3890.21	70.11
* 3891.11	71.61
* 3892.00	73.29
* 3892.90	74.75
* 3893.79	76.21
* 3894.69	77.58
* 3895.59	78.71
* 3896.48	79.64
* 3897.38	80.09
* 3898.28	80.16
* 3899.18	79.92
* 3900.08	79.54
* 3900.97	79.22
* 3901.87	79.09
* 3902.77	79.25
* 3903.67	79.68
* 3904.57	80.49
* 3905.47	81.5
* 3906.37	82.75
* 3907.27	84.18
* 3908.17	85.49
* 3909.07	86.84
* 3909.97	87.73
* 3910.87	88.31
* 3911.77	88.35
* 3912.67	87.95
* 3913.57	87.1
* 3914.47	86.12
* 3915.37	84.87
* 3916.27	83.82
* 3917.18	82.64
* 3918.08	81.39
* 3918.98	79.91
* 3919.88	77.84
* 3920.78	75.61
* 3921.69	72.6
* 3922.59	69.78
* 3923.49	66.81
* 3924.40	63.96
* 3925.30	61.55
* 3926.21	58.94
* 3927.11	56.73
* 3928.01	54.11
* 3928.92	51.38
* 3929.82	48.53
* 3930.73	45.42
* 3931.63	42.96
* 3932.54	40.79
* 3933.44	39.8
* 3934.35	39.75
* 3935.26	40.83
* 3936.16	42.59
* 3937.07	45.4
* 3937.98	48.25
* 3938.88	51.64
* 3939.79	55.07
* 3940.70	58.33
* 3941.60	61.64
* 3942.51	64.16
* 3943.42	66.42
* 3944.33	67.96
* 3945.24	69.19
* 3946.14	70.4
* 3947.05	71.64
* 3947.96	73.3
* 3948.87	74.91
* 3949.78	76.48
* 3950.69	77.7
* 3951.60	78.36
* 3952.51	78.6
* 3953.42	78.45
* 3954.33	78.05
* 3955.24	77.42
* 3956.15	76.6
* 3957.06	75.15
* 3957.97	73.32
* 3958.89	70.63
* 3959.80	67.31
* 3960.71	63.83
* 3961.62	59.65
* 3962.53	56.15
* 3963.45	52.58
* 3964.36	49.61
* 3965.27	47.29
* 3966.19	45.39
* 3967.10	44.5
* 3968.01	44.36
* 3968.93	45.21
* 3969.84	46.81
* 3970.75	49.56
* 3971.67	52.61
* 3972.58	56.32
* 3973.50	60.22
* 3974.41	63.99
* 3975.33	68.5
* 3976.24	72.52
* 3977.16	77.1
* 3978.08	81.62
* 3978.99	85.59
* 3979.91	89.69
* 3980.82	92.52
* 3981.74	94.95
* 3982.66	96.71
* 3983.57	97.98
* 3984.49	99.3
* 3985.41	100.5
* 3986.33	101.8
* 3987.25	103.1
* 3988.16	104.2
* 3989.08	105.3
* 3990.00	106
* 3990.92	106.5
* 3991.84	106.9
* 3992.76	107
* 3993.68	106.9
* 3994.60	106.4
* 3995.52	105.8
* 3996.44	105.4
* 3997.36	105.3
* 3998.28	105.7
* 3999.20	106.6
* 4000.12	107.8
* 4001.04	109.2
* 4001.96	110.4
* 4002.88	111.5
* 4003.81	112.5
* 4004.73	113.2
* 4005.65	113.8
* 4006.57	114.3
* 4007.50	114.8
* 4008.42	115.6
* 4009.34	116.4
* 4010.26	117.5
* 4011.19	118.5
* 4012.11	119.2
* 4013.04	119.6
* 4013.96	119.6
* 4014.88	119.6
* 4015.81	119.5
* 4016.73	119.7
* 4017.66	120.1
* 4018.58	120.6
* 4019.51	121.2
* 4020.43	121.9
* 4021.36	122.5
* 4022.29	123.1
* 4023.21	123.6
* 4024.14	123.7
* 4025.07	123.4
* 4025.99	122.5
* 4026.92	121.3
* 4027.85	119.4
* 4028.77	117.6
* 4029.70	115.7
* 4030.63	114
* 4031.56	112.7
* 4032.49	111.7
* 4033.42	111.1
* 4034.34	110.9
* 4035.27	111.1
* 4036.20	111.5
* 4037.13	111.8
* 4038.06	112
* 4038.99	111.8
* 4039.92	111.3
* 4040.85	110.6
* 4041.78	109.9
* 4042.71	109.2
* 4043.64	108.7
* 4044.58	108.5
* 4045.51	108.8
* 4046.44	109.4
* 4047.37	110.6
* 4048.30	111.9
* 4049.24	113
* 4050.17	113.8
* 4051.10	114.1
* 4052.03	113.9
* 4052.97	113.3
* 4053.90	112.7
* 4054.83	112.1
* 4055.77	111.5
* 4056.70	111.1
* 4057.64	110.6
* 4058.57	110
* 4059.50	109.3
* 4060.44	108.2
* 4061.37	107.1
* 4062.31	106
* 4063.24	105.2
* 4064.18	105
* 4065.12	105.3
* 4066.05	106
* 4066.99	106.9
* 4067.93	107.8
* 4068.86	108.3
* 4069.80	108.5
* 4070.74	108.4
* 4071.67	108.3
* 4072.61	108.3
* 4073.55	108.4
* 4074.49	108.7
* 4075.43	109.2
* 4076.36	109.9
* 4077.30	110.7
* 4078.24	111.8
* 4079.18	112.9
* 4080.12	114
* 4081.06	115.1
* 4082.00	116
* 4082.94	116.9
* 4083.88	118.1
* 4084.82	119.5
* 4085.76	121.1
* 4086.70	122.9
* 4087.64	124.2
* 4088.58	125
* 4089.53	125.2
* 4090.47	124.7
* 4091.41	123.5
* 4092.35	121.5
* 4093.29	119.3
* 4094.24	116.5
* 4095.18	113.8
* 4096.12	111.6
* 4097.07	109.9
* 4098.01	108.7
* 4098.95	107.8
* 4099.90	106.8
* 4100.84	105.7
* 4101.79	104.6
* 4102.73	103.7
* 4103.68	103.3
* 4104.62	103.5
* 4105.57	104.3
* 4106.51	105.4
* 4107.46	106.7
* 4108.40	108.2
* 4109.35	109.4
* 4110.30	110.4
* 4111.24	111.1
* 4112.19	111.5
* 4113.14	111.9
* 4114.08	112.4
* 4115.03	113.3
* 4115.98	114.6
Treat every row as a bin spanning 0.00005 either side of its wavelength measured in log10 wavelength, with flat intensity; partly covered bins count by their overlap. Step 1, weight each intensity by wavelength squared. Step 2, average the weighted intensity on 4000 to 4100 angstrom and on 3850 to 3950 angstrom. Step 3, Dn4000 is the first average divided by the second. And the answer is 1.87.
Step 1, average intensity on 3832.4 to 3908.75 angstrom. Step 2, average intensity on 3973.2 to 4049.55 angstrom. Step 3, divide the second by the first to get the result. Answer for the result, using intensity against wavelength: 1.75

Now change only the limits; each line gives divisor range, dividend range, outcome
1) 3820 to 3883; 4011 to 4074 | 2.12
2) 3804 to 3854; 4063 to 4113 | 2.06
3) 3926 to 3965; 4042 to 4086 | 1.81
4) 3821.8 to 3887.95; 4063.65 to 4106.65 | 2.07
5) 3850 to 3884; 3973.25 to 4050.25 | 1.87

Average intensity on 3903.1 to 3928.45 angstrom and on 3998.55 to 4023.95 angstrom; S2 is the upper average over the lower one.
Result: 1.50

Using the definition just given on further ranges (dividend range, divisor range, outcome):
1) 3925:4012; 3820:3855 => 1.56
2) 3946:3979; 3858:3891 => 1.09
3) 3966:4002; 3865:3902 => 1.33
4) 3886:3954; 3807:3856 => 1.32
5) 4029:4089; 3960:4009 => 1.28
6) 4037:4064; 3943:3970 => 1.69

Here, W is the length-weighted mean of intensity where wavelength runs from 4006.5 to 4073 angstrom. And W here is 113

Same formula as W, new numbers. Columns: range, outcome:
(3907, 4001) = 74.1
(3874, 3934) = 70.2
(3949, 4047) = 97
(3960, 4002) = 82.4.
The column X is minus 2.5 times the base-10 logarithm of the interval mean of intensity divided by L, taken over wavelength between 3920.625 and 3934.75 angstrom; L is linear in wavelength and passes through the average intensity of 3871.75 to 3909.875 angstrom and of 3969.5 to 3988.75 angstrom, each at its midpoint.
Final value 0.331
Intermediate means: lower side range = 70.5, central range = 55.2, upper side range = 81.1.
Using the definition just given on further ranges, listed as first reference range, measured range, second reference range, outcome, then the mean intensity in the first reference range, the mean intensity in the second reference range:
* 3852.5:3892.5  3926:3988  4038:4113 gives 0.239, 60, 111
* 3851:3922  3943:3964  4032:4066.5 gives 0.207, 68.9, 110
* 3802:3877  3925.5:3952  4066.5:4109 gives 0.335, 55.7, 112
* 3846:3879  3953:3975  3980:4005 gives 0.490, 57.7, 105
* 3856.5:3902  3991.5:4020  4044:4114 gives -0.202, 64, 111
